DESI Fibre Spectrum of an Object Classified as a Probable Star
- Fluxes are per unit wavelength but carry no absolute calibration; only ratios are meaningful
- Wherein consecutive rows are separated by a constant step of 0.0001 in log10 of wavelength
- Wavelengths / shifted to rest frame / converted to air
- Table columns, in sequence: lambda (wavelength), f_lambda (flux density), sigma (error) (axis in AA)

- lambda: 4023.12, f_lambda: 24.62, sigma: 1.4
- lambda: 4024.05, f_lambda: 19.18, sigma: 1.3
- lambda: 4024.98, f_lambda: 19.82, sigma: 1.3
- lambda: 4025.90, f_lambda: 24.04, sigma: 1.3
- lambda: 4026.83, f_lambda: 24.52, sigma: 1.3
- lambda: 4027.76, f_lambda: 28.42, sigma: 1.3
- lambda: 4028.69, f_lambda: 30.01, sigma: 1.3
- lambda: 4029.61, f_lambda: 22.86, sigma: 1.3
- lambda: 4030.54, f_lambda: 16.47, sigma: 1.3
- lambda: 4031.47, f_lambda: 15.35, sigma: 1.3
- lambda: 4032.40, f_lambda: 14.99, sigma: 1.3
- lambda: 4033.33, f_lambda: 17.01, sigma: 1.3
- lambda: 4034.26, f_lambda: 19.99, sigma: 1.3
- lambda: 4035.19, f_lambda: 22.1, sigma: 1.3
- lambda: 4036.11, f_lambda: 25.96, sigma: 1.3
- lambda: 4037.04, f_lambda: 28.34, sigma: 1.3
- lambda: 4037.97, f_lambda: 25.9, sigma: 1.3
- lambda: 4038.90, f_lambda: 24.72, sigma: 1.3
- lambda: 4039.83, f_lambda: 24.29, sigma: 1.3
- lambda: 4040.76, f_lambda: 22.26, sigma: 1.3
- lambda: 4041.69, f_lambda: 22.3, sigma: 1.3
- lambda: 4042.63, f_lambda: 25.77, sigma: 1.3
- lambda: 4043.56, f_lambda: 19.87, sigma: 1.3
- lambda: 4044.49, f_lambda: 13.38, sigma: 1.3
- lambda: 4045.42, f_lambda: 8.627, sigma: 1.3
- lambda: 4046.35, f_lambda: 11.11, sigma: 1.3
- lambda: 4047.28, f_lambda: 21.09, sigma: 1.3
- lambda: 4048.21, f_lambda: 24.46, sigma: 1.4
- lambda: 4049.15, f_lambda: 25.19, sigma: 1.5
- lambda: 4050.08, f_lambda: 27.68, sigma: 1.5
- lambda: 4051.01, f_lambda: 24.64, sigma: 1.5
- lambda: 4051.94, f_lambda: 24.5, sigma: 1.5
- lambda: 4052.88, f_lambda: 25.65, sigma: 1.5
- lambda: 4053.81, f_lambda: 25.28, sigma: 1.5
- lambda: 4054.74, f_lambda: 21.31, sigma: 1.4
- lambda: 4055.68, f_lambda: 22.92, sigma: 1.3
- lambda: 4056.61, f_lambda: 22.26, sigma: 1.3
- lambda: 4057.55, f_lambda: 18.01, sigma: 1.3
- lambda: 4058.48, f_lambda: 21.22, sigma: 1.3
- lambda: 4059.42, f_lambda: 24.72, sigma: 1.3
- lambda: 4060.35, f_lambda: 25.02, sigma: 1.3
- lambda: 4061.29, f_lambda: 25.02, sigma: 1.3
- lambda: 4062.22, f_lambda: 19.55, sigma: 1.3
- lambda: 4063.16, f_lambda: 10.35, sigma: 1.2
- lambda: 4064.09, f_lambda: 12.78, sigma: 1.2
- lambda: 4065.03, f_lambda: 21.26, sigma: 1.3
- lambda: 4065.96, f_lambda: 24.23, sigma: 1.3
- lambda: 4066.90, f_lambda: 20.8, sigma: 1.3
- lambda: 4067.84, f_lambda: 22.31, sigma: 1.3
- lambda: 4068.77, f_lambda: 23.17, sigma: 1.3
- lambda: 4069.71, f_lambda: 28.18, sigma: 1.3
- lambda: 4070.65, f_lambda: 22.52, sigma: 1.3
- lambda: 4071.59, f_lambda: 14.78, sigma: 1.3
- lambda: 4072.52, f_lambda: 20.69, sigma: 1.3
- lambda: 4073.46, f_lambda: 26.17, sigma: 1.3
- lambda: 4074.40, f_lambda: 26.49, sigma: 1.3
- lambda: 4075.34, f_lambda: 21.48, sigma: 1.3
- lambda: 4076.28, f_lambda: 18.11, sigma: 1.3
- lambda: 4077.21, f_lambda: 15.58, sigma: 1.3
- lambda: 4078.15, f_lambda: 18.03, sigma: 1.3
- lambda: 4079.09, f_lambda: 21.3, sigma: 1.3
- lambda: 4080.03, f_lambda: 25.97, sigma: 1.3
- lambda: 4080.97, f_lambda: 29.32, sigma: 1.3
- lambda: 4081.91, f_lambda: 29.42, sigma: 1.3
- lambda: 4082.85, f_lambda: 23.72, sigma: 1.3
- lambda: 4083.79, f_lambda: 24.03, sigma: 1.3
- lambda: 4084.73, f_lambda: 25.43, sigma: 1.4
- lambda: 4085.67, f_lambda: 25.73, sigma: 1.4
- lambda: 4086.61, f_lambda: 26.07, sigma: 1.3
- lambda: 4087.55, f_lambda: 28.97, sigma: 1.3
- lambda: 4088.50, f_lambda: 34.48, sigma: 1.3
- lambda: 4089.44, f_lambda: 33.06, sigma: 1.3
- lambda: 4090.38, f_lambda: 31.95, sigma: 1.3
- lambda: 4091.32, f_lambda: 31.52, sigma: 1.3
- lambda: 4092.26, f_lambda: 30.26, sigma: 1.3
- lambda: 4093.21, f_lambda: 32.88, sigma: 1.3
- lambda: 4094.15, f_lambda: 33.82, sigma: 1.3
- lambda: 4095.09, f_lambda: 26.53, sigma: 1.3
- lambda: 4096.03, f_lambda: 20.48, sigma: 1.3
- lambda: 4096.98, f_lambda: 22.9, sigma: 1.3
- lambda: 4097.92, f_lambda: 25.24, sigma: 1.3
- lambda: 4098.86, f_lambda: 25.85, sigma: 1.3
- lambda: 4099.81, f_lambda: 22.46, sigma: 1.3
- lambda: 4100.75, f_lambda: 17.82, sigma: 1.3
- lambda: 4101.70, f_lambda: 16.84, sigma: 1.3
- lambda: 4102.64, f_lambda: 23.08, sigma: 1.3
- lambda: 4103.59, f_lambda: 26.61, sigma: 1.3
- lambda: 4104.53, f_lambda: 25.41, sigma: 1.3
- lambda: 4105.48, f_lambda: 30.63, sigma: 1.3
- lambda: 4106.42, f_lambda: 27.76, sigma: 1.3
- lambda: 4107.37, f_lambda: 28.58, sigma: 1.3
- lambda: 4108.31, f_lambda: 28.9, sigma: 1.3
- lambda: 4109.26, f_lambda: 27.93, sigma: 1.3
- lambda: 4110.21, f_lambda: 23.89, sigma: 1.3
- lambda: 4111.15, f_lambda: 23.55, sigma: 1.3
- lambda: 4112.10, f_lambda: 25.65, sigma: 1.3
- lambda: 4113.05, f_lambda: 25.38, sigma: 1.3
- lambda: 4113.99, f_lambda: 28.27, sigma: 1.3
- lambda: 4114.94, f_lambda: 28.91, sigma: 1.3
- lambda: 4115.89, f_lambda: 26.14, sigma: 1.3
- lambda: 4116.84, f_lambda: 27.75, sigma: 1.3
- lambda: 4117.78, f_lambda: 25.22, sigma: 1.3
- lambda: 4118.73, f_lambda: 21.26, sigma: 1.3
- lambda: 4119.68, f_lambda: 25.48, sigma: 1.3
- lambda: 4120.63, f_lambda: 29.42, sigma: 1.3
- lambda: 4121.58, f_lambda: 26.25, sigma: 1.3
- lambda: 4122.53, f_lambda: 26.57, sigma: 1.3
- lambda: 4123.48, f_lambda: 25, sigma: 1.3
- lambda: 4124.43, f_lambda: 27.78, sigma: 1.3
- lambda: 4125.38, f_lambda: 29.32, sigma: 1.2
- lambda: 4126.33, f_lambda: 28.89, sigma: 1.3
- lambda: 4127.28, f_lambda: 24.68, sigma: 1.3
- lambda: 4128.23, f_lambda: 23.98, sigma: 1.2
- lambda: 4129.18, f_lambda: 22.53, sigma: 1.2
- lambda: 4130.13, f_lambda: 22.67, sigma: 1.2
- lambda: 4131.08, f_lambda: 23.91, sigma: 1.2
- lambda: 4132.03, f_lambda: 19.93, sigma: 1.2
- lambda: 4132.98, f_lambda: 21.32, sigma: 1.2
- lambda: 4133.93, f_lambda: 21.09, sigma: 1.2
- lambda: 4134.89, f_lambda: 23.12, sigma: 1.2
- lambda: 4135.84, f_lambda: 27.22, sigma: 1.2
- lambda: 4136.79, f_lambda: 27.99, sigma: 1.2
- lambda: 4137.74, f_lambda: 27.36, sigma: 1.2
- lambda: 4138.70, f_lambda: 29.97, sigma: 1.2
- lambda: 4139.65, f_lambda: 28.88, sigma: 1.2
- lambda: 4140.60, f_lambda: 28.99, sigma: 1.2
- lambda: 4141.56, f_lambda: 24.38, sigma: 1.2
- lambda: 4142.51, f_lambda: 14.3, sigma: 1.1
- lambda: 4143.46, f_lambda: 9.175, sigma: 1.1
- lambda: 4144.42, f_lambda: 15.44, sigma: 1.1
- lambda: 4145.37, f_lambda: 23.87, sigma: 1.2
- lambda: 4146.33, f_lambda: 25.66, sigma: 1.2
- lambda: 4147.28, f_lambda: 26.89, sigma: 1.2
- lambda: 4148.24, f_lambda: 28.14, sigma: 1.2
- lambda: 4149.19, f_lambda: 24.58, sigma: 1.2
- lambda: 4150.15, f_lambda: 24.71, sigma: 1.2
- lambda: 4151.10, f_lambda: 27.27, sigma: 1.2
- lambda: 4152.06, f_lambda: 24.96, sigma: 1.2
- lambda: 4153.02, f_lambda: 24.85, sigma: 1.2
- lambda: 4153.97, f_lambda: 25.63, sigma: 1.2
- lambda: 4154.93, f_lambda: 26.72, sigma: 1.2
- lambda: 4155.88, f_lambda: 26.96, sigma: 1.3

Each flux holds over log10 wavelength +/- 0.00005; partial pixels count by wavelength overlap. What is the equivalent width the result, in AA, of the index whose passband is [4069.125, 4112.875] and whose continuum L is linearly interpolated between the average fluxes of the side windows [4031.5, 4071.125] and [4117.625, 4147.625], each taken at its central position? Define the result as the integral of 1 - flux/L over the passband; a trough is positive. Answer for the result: -4.8 AA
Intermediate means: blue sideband 21.6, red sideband 24.3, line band 25.4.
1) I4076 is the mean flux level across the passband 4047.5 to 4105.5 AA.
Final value 24.1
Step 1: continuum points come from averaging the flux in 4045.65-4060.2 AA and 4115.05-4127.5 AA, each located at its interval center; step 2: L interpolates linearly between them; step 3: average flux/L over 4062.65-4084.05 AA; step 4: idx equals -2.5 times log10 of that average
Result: 0.10 mag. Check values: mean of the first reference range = 22.5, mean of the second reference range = 26.5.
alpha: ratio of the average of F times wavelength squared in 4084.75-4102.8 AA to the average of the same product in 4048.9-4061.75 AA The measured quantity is 1.15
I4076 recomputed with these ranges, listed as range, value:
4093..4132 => 25.7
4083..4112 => 26.7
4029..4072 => 21.3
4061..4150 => 24.7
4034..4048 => 21.1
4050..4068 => 21.8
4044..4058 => 21.1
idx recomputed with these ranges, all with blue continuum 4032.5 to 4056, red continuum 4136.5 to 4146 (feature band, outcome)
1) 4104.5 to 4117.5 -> -0.19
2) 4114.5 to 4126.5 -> -0.17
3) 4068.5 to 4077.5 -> 0.03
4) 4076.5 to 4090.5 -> -0.16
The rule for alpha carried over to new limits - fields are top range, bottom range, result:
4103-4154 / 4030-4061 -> 1.22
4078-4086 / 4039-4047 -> 1.36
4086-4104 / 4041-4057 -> 1.28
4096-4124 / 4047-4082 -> 1.16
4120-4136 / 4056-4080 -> 1.22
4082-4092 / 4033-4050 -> 1.36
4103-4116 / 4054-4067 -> 1.33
